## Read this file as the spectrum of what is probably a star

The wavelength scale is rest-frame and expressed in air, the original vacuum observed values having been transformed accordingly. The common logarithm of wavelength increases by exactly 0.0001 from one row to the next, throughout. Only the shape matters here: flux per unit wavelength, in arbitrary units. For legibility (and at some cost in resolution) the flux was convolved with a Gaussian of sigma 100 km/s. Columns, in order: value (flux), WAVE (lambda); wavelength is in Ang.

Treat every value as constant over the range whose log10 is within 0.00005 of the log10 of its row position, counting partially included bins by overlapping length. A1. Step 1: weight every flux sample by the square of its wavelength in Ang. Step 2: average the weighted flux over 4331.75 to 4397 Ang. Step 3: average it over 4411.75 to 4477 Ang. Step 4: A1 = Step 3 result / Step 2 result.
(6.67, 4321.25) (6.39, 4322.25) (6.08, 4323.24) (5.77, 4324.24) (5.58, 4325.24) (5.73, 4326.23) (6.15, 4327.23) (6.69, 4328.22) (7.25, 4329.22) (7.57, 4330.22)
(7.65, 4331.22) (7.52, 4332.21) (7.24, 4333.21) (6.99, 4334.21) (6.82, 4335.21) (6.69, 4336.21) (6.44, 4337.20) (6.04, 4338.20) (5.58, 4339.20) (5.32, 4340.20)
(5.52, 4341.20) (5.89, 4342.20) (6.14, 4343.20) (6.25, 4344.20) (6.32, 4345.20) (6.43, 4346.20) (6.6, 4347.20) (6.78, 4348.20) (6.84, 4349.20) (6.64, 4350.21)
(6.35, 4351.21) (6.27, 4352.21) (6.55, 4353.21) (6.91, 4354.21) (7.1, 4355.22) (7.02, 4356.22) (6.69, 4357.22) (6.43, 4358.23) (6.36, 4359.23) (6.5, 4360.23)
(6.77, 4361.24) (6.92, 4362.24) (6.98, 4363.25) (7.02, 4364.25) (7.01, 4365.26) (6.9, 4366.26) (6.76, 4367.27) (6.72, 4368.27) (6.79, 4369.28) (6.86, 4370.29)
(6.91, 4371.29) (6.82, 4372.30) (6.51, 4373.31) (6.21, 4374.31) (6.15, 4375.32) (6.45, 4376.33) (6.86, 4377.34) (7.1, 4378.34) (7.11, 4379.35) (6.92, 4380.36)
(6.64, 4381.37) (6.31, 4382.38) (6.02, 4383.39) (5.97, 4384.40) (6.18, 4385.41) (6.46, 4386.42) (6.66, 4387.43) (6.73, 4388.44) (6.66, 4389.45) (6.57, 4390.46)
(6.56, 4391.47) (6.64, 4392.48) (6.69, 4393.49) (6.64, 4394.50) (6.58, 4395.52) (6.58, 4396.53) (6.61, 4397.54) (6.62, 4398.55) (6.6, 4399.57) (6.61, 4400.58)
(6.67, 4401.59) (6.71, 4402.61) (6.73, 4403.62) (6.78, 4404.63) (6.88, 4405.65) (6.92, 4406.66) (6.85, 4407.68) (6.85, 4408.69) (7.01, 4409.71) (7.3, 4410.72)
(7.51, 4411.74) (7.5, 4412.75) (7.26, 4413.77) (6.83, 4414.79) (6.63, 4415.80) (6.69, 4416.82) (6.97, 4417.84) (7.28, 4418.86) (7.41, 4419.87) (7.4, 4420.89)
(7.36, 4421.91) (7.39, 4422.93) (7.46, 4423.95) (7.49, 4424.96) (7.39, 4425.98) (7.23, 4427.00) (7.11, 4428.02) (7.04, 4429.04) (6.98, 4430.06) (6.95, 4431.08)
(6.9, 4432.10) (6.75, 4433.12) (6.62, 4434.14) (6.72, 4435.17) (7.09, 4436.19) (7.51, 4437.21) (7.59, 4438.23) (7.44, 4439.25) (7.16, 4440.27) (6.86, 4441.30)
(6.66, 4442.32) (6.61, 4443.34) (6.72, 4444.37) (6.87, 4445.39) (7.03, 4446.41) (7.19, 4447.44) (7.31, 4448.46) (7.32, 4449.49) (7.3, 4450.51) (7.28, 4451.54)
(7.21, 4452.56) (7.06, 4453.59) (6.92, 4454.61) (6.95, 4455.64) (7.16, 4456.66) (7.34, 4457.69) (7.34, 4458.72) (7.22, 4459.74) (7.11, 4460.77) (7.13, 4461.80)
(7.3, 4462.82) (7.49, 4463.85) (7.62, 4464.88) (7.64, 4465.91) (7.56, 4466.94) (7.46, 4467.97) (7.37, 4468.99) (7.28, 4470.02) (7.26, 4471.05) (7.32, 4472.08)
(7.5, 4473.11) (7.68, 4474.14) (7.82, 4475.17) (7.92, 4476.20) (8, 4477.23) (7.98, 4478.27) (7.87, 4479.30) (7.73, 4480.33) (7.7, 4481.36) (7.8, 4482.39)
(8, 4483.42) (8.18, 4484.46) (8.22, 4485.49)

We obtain 1.14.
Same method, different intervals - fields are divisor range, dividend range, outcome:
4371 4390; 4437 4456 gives 1.12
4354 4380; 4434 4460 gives 1.09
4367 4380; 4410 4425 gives 1.10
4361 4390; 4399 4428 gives 1.08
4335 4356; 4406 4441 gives 1.16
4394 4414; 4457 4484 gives 1.14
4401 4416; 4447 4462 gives 1.05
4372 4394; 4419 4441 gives 1.12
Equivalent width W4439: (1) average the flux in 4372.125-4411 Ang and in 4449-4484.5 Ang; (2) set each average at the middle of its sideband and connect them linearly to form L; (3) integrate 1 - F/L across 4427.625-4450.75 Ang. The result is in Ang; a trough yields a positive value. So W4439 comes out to 0.4 Ang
